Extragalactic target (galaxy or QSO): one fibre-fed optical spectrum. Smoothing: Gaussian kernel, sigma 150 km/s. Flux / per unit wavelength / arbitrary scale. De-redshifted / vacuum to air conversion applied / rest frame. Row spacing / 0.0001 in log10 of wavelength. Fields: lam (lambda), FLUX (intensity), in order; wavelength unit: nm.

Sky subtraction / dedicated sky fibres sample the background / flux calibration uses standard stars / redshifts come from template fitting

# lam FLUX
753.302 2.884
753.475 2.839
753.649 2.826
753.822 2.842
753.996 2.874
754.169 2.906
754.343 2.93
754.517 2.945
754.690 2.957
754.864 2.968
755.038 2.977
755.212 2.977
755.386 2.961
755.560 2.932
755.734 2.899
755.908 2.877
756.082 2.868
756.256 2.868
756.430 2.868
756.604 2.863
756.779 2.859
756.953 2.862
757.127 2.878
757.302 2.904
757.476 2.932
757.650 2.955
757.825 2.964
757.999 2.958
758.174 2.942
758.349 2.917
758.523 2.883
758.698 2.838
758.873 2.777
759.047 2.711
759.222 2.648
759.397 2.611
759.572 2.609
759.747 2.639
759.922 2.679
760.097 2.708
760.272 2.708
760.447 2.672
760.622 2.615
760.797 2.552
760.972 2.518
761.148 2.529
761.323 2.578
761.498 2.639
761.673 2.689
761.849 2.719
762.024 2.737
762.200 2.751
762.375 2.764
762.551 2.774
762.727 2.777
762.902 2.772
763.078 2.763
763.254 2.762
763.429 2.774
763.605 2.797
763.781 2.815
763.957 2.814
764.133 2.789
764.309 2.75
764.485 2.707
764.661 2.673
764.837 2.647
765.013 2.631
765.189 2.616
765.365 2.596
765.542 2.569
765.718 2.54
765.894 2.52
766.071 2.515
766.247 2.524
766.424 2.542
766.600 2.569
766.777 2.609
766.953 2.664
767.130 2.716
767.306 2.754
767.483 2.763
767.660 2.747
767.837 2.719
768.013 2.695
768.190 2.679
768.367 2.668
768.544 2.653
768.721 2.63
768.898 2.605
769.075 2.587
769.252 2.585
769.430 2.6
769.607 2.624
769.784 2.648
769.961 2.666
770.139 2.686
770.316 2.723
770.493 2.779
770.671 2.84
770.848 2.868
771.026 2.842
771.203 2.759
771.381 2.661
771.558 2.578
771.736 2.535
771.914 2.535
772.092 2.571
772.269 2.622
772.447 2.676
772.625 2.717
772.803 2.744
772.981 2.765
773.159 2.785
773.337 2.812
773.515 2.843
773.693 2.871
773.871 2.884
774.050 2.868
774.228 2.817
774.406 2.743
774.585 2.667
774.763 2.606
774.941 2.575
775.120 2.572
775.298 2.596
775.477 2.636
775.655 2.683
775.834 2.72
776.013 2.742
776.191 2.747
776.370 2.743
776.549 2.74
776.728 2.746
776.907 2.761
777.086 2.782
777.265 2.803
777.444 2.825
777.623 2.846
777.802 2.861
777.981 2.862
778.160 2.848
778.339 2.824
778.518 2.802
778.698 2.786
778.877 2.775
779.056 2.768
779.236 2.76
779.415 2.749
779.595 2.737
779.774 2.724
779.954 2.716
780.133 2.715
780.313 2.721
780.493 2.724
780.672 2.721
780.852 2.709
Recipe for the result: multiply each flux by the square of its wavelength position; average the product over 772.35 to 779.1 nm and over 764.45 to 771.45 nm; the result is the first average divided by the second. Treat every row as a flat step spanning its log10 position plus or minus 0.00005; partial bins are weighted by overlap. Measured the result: 1.1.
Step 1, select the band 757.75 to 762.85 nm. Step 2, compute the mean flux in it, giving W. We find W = 2.72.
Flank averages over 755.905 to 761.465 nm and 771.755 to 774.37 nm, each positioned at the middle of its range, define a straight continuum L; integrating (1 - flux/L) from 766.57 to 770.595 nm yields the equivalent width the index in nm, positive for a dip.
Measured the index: 0.12 nm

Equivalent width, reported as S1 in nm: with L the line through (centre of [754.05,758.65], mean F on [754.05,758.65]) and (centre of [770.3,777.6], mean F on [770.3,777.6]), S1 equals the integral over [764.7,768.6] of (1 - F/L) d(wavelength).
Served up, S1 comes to 0.239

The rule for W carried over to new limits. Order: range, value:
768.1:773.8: 2.69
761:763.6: 2.71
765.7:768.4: 2.64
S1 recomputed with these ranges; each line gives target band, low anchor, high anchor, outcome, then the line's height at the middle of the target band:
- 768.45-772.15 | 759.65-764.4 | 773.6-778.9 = 0.09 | 2.74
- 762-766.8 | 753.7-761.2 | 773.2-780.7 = 0.20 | 2.8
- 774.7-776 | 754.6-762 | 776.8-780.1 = 0.07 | 2.79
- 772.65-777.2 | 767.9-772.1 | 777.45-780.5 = -0.01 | 2.73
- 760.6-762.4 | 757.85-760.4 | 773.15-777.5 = 0.08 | 2.76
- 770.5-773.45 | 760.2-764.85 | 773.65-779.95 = 0.03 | 2.74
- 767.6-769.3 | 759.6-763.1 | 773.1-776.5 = 0.03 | 2.71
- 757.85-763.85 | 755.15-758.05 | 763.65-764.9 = 0.19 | 2.82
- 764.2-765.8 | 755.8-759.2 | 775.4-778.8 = 0.11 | 2.84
